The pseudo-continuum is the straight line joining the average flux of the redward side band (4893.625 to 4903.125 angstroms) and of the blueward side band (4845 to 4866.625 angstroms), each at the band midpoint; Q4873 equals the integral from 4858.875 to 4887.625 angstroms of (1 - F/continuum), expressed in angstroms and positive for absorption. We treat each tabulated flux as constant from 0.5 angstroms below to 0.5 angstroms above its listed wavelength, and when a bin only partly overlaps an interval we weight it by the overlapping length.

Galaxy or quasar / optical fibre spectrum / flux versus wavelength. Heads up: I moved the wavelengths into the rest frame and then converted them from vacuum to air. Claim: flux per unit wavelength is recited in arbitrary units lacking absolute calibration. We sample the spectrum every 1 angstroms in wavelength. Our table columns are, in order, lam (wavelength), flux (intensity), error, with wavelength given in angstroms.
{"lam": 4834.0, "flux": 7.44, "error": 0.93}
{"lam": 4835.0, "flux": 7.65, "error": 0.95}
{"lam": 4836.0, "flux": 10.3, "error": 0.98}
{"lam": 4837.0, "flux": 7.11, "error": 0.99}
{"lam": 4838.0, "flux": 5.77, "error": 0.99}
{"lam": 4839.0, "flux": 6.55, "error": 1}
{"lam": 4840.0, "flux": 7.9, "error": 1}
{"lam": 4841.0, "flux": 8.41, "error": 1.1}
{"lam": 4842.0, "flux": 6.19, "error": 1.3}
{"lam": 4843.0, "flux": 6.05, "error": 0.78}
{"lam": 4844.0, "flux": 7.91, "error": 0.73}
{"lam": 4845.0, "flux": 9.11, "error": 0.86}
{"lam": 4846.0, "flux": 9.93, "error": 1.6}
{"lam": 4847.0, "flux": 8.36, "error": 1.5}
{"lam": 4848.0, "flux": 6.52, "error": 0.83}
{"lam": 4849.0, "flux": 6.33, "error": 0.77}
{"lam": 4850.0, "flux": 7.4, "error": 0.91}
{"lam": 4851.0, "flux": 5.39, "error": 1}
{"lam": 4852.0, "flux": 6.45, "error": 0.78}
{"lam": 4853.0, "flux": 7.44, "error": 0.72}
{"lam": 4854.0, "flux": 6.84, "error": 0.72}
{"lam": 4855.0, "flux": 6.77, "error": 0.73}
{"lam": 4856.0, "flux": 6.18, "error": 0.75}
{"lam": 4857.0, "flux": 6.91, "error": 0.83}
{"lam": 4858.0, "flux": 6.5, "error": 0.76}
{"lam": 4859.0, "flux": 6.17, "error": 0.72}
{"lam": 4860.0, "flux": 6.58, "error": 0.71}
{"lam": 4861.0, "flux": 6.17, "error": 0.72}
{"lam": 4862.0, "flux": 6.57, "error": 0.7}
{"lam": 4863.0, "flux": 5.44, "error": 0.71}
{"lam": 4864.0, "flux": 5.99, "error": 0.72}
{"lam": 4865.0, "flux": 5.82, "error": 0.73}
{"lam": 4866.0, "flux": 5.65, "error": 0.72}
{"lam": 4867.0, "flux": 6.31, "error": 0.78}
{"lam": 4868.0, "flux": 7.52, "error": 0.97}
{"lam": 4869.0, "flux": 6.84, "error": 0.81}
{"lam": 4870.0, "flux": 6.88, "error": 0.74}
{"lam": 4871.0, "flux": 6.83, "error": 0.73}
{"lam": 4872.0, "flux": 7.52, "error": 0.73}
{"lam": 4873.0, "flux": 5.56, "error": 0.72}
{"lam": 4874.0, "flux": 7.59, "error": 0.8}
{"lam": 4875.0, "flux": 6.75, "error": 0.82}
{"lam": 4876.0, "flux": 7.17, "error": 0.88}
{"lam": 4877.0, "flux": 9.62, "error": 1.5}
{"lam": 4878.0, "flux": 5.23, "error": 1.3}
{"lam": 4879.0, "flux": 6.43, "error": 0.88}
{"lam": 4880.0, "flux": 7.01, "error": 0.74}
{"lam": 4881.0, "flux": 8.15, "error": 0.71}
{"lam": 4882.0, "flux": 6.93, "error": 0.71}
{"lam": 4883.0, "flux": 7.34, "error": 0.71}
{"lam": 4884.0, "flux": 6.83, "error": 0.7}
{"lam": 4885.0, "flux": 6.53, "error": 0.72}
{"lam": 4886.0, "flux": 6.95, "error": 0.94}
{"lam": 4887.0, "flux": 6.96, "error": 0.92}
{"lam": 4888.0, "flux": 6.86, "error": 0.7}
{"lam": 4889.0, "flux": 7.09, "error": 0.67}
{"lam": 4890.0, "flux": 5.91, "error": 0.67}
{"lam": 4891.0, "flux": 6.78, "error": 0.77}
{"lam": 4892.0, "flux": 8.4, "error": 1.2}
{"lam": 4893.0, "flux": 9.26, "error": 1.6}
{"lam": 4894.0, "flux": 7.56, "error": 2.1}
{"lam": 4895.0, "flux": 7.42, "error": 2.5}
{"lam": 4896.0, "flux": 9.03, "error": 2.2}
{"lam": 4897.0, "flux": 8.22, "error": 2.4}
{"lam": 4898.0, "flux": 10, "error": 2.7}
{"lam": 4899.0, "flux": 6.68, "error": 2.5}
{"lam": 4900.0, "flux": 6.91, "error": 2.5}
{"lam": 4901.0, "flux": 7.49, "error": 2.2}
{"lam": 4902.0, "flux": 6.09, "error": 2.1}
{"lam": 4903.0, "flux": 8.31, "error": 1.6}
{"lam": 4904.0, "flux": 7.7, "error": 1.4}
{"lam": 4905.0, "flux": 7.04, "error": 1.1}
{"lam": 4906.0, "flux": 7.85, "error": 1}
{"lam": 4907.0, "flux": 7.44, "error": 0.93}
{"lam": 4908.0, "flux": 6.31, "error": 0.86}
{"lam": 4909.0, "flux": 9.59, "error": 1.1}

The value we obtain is 1.56 angstroms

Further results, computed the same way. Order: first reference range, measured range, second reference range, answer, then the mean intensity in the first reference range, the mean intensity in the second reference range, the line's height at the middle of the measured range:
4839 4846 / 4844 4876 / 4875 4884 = 2.8 angstroms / 7.69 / 7.19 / 7.45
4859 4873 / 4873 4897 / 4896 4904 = -0.4 angstroms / 6.43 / 7.76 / 7.17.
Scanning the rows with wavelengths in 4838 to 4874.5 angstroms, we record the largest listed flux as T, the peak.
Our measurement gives 9.93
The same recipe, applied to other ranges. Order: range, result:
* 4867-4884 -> 9.62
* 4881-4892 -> 8.4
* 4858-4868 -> 7.52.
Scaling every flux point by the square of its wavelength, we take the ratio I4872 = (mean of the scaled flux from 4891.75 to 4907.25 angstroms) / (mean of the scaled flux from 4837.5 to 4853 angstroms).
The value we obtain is 1.11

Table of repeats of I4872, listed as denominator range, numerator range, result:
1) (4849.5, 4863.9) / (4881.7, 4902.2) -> 1.16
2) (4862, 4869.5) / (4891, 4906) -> 1.27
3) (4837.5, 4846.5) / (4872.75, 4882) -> 0.95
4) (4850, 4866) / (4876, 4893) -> 1.13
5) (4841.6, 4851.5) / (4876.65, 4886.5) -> 0.98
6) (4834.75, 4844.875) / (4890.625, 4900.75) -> 1.10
